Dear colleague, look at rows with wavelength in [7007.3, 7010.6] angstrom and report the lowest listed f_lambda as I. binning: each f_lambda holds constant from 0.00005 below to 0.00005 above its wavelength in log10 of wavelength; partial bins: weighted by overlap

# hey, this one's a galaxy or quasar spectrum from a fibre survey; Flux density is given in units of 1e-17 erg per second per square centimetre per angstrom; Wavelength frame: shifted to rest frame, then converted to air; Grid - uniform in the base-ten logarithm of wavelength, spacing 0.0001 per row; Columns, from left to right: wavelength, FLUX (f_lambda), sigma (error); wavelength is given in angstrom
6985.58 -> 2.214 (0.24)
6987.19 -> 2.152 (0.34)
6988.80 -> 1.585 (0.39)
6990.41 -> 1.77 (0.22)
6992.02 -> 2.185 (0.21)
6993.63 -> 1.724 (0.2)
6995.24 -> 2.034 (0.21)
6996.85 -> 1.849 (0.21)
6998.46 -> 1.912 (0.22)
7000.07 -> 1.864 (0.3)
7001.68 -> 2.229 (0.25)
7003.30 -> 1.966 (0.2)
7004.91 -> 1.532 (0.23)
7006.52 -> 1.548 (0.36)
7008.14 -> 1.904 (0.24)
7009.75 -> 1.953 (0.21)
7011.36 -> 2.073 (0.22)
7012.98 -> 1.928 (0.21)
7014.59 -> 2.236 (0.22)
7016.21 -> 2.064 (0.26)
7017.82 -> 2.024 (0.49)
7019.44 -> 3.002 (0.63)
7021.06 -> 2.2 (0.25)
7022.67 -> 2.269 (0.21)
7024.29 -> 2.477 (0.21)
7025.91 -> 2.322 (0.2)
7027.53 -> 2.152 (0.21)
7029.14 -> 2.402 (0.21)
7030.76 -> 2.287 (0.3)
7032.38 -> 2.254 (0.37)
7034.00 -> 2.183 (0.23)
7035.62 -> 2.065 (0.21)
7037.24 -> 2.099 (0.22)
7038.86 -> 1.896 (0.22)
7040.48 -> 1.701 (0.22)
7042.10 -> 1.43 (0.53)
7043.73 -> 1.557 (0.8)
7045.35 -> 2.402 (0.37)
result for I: 1.904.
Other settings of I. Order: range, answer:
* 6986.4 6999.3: 1.585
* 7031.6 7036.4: 2.065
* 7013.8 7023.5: 2.024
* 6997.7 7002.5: 1.864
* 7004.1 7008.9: 1.532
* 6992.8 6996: 1.724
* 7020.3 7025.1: 2.2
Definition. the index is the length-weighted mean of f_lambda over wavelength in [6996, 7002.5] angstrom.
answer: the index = 1.96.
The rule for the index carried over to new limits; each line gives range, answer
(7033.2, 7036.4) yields 2.12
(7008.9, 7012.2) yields 2.01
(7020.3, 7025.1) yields 2.32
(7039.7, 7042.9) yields 1.57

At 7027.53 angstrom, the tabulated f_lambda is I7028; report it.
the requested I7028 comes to 2.152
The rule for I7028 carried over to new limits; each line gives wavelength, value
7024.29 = 2.477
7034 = 2.183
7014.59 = 2.236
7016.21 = 2.064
